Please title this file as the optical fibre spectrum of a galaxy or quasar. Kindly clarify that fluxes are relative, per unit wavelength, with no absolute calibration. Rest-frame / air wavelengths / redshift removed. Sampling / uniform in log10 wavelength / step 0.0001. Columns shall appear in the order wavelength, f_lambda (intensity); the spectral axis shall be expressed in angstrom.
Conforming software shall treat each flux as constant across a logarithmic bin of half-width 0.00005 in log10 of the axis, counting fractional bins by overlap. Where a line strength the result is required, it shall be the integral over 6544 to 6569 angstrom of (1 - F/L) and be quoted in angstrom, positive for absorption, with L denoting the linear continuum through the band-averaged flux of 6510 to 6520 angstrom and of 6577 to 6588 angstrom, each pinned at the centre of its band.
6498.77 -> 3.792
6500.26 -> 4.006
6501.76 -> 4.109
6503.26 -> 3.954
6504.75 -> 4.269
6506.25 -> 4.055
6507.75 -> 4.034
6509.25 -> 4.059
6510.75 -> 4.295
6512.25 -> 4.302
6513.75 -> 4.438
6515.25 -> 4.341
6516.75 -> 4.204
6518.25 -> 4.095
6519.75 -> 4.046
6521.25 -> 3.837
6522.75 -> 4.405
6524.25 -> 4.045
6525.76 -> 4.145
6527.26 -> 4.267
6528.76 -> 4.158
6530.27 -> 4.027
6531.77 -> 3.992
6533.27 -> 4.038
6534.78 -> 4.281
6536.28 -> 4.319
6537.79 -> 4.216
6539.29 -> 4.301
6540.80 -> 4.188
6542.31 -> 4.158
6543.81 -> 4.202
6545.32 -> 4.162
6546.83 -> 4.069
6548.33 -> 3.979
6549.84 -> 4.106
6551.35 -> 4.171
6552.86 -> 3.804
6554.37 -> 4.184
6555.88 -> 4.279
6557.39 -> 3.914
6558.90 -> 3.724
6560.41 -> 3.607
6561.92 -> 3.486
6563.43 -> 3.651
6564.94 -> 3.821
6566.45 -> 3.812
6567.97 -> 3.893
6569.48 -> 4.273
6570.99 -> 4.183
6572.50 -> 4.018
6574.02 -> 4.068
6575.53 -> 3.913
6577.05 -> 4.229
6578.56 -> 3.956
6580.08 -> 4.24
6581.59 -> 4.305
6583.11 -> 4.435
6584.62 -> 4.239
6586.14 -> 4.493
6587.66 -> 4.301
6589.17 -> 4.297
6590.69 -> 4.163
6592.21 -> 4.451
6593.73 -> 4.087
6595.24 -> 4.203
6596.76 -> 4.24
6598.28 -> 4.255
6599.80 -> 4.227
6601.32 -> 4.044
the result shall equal 2.0 angstrom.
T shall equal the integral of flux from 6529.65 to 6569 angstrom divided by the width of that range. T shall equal 4.02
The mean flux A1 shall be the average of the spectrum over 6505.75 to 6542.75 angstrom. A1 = 4.17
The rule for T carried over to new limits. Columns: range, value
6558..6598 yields 4.08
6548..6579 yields 3.95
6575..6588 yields 4.24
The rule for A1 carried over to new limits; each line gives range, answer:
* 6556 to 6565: 3.73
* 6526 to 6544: 4.18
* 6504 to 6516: 4.22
